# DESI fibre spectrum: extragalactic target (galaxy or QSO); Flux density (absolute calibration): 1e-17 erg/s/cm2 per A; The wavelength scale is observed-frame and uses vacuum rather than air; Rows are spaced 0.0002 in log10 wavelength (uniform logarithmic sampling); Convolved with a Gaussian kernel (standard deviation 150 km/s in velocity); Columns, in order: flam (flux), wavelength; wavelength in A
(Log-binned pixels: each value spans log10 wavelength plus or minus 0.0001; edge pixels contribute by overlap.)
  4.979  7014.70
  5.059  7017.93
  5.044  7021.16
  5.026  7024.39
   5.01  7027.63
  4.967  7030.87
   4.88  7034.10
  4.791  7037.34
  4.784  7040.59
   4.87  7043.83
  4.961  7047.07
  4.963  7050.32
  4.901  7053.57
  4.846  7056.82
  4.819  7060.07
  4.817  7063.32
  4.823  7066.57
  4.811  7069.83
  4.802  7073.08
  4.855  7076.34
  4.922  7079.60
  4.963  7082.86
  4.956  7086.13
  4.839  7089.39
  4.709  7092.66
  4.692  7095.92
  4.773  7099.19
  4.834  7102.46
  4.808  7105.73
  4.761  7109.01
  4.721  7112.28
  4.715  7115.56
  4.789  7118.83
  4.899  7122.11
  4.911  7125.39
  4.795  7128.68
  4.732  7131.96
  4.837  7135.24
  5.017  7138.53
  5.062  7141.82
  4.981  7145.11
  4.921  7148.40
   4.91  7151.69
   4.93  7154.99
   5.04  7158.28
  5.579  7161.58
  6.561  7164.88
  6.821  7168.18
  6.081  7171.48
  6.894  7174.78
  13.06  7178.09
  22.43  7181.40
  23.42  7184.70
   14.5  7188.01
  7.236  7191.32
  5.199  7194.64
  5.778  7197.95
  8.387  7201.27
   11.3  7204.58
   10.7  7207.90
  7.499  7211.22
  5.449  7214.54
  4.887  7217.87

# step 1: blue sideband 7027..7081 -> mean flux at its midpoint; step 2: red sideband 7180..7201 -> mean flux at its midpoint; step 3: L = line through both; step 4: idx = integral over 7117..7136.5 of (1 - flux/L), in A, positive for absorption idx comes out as 9.06 A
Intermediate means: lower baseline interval 4.87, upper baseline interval 12.7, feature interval 4.83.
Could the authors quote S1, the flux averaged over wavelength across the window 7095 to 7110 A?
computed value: 4.78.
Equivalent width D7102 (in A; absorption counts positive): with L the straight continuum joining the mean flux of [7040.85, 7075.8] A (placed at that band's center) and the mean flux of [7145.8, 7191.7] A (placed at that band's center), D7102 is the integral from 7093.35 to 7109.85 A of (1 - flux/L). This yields 4.7 A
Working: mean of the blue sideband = 4.86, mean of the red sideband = 9.43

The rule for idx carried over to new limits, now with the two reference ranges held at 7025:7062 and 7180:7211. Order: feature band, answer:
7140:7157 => 8.27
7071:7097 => 7.24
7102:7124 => 8.90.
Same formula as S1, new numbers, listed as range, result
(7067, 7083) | 4.86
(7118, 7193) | 7.71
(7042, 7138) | 4.83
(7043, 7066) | 4.88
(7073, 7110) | 4.83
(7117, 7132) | 4.83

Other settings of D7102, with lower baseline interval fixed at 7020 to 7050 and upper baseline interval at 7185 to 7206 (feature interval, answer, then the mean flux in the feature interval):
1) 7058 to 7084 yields 4.9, 4.85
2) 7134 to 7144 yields 3.8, 4.98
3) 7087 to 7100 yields 3.7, 4.77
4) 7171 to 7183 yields -4.6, 12.7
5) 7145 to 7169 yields 8.7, 5.45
